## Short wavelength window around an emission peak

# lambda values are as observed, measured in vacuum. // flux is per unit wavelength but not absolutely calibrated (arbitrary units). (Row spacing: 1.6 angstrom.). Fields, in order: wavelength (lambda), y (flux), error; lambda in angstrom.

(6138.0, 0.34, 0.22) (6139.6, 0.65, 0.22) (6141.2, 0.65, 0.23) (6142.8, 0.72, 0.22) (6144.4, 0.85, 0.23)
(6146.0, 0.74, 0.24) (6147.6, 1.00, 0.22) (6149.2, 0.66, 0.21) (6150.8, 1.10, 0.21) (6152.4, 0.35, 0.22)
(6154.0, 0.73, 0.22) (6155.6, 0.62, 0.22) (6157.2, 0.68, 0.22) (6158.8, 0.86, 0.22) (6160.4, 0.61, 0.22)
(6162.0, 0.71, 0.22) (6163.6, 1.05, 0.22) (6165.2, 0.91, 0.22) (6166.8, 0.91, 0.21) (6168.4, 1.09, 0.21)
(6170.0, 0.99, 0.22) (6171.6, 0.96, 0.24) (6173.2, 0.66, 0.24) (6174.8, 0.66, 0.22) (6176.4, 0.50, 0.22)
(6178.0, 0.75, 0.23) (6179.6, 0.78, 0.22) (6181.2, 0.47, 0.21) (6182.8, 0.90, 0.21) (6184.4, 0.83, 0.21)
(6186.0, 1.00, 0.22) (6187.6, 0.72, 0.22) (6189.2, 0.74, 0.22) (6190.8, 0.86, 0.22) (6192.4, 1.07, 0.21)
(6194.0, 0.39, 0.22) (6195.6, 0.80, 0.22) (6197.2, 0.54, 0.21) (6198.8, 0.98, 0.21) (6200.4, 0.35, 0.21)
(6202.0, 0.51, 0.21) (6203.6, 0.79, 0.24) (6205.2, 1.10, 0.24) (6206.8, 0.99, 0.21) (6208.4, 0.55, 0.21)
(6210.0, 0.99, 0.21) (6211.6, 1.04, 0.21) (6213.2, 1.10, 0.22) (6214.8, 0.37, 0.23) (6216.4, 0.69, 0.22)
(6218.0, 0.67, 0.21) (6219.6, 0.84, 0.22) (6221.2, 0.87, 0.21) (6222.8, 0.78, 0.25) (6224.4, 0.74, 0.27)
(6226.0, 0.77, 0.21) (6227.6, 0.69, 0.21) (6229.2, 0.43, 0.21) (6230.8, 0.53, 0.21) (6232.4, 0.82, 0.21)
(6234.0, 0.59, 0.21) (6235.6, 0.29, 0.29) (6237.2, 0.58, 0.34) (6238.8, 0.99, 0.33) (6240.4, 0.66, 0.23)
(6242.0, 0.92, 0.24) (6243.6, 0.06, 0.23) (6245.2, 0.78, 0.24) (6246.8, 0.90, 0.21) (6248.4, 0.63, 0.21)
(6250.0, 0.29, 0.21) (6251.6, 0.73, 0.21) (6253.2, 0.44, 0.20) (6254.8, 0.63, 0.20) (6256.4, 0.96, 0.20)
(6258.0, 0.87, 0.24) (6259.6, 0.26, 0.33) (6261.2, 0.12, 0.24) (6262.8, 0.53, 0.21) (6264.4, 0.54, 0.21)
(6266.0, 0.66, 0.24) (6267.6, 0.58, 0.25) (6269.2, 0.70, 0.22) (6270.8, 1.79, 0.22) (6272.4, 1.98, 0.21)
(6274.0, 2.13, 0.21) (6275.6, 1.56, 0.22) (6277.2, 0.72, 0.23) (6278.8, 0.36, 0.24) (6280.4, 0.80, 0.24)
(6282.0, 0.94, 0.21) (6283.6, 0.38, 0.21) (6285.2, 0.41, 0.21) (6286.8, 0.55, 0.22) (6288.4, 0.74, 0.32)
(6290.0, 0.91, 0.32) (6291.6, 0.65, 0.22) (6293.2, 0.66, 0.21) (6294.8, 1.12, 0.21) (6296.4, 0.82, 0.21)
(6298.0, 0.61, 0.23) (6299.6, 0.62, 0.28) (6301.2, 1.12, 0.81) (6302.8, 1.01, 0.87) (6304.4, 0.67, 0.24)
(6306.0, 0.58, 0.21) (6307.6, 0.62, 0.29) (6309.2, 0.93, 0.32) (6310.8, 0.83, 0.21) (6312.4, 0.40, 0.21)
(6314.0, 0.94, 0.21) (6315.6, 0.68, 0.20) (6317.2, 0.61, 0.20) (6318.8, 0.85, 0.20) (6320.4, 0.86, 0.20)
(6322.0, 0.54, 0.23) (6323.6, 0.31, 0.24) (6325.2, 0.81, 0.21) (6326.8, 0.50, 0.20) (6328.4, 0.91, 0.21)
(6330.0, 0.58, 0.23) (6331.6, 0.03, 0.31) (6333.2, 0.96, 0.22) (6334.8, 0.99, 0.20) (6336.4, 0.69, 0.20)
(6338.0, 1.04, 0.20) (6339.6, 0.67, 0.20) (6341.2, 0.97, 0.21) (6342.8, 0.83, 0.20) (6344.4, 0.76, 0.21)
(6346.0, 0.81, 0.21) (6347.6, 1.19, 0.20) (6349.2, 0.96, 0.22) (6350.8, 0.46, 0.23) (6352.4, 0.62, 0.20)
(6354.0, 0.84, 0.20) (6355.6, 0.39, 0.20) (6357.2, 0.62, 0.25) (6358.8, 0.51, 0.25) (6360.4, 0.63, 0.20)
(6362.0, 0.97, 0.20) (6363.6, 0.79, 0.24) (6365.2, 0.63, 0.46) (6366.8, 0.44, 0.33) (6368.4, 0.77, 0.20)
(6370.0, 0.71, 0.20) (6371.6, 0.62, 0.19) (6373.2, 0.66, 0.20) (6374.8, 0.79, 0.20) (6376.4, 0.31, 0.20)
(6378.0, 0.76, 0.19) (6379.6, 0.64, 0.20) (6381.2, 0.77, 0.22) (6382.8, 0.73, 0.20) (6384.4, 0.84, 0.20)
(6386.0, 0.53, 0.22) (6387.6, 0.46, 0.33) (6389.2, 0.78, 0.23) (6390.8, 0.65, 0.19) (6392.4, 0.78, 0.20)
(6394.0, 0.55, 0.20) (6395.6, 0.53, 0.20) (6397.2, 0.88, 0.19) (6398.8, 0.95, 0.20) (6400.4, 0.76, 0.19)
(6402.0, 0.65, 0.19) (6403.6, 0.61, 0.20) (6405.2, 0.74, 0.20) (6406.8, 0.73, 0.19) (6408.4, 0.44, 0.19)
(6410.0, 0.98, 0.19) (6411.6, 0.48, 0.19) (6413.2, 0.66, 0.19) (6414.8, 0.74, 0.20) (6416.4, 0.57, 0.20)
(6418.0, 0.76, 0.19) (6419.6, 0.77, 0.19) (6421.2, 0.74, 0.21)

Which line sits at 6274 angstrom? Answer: Hbeta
